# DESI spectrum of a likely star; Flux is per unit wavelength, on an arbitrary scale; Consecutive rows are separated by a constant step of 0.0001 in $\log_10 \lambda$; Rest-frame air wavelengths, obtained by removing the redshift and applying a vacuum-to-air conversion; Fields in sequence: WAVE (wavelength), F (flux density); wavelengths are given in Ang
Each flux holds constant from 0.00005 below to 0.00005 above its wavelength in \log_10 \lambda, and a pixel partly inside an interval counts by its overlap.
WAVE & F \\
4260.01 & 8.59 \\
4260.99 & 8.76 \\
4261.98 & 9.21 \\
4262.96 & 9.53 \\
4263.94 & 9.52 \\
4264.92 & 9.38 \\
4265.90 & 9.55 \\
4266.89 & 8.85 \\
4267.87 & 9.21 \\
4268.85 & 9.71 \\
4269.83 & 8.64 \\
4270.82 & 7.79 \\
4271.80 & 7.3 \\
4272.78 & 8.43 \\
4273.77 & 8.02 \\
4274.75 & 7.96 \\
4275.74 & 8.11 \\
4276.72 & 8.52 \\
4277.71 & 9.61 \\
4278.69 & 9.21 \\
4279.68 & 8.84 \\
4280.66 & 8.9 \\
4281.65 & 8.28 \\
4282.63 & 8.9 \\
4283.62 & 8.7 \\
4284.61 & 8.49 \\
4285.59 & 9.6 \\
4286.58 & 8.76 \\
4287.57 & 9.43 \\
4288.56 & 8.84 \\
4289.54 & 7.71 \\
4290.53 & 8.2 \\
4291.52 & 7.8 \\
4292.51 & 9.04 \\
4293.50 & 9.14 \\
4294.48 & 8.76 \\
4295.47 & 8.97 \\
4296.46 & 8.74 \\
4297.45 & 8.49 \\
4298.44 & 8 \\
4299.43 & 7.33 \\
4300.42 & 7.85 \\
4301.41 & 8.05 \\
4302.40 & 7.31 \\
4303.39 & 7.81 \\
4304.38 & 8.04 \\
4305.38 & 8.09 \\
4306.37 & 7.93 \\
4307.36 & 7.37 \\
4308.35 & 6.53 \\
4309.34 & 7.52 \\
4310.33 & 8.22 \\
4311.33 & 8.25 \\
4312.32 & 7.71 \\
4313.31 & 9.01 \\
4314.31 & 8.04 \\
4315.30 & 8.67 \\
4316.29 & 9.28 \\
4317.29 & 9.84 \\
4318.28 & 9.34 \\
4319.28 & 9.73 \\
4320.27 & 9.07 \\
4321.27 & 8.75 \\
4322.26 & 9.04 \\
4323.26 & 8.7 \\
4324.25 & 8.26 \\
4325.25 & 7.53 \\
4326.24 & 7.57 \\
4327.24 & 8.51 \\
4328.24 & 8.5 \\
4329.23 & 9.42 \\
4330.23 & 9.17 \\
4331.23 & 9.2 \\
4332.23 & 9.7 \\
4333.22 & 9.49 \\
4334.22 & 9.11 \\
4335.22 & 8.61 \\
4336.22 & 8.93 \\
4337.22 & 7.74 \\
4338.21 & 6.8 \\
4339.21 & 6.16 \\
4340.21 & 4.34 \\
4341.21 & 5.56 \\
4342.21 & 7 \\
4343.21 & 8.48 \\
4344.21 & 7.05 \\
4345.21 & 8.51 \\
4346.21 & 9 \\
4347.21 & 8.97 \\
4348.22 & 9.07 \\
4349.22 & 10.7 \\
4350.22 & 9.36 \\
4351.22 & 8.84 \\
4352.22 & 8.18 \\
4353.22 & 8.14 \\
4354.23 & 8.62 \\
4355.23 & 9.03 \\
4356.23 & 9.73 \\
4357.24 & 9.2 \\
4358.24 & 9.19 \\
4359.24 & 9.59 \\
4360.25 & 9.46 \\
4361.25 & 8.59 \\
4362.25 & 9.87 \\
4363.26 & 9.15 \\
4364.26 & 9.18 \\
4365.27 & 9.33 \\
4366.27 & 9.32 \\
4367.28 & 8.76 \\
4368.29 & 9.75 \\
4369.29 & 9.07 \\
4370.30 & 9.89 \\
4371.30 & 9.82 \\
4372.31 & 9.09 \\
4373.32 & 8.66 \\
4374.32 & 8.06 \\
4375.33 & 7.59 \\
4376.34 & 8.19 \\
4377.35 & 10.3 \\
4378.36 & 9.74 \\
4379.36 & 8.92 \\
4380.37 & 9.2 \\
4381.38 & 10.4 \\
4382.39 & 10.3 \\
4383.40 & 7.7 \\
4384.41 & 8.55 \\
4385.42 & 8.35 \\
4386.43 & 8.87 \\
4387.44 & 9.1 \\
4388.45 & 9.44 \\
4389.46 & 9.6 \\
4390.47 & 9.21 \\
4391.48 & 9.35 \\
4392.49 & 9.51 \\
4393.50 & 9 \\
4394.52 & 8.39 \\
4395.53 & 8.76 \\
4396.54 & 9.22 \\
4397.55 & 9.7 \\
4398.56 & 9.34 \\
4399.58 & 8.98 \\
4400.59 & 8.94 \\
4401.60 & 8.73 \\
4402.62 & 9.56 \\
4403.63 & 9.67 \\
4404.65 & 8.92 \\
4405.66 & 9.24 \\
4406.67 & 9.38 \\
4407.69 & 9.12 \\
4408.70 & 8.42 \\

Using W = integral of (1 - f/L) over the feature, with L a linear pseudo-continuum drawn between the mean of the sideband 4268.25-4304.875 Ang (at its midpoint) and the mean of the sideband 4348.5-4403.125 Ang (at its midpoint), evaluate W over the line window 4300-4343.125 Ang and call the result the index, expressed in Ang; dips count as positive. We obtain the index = 2.7 Ang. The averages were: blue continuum 8.47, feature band 8.18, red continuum 9.14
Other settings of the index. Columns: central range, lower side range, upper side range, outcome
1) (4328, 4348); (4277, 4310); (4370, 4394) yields 1.48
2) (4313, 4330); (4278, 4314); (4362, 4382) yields -0.31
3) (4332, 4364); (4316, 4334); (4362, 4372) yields 2.42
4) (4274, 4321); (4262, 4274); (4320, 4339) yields 1.44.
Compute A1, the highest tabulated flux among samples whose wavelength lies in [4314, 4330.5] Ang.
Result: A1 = 9.84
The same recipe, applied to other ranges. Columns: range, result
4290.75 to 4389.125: 10.7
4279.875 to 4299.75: 9.6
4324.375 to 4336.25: 9.7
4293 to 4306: 9.14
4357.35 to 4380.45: 10.3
